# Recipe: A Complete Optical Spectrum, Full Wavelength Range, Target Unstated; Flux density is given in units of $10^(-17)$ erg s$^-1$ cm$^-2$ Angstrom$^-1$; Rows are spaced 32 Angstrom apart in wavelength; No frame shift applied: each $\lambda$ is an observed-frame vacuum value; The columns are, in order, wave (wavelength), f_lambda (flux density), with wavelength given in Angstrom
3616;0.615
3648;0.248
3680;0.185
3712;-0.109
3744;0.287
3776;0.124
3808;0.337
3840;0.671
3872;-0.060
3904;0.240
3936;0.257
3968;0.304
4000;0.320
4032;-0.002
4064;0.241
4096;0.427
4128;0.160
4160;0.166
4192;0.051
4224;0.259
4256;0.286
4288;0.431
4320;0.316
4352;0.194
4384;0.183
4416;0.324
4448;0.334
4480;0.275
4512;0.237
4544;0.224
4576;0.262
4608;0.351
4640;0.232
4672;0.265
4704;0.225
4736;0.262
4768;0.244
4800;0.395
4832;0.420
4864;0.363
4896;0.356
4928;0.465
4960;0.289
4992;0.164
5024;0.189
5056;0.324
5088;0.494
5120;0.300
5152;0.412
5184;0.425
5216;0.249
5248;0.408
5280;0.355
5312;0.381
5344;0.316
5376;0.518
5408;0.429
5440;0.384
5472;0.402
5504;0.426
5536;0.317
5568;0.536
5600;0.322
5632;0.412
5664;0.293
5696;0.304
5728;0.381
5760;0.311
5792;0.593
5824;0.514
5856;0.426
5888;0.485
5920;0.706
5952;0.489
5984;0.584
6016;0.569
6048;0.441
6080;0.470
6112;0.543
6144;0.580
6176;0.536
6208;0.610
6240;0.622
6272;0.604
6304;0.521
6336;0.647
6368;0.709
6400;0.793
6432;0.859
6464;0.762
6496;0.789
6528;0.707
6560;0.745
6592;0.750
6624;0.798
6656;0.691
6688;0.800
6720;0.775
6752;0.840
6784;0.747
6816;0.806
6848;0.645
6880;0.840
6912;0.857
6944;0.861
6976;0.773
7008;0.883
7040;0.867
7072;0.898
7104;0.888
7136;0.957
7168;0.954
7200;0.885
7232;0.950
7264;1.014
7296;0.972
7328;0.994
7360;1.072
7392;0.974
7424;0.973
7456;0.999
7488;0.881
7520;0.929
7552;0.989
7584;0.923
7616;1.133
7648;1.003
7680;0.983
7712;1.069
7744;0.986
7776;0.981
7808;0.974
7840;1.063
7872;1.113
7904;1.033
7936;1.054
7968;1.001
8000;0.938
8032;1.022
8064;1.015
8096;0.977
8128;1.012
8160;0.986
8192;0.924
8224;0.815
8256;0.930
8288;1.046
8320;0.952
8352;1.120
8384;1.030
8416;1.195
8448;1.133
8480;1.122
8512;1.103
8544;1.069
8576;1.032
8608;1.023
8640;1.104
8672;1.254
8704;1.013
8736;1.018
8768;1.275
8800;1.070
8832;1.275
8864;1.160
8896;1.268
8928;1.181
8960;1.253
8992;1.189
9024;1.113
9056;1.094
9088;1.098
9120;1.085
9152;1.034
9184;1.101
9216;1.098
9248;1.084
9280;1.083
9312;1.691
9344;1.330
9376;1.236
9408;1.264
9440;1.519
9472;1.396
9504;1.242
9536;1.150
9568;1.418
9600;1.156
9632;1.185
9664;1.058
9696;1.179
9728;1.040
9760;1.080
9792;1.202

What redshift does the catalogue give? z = 0.59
